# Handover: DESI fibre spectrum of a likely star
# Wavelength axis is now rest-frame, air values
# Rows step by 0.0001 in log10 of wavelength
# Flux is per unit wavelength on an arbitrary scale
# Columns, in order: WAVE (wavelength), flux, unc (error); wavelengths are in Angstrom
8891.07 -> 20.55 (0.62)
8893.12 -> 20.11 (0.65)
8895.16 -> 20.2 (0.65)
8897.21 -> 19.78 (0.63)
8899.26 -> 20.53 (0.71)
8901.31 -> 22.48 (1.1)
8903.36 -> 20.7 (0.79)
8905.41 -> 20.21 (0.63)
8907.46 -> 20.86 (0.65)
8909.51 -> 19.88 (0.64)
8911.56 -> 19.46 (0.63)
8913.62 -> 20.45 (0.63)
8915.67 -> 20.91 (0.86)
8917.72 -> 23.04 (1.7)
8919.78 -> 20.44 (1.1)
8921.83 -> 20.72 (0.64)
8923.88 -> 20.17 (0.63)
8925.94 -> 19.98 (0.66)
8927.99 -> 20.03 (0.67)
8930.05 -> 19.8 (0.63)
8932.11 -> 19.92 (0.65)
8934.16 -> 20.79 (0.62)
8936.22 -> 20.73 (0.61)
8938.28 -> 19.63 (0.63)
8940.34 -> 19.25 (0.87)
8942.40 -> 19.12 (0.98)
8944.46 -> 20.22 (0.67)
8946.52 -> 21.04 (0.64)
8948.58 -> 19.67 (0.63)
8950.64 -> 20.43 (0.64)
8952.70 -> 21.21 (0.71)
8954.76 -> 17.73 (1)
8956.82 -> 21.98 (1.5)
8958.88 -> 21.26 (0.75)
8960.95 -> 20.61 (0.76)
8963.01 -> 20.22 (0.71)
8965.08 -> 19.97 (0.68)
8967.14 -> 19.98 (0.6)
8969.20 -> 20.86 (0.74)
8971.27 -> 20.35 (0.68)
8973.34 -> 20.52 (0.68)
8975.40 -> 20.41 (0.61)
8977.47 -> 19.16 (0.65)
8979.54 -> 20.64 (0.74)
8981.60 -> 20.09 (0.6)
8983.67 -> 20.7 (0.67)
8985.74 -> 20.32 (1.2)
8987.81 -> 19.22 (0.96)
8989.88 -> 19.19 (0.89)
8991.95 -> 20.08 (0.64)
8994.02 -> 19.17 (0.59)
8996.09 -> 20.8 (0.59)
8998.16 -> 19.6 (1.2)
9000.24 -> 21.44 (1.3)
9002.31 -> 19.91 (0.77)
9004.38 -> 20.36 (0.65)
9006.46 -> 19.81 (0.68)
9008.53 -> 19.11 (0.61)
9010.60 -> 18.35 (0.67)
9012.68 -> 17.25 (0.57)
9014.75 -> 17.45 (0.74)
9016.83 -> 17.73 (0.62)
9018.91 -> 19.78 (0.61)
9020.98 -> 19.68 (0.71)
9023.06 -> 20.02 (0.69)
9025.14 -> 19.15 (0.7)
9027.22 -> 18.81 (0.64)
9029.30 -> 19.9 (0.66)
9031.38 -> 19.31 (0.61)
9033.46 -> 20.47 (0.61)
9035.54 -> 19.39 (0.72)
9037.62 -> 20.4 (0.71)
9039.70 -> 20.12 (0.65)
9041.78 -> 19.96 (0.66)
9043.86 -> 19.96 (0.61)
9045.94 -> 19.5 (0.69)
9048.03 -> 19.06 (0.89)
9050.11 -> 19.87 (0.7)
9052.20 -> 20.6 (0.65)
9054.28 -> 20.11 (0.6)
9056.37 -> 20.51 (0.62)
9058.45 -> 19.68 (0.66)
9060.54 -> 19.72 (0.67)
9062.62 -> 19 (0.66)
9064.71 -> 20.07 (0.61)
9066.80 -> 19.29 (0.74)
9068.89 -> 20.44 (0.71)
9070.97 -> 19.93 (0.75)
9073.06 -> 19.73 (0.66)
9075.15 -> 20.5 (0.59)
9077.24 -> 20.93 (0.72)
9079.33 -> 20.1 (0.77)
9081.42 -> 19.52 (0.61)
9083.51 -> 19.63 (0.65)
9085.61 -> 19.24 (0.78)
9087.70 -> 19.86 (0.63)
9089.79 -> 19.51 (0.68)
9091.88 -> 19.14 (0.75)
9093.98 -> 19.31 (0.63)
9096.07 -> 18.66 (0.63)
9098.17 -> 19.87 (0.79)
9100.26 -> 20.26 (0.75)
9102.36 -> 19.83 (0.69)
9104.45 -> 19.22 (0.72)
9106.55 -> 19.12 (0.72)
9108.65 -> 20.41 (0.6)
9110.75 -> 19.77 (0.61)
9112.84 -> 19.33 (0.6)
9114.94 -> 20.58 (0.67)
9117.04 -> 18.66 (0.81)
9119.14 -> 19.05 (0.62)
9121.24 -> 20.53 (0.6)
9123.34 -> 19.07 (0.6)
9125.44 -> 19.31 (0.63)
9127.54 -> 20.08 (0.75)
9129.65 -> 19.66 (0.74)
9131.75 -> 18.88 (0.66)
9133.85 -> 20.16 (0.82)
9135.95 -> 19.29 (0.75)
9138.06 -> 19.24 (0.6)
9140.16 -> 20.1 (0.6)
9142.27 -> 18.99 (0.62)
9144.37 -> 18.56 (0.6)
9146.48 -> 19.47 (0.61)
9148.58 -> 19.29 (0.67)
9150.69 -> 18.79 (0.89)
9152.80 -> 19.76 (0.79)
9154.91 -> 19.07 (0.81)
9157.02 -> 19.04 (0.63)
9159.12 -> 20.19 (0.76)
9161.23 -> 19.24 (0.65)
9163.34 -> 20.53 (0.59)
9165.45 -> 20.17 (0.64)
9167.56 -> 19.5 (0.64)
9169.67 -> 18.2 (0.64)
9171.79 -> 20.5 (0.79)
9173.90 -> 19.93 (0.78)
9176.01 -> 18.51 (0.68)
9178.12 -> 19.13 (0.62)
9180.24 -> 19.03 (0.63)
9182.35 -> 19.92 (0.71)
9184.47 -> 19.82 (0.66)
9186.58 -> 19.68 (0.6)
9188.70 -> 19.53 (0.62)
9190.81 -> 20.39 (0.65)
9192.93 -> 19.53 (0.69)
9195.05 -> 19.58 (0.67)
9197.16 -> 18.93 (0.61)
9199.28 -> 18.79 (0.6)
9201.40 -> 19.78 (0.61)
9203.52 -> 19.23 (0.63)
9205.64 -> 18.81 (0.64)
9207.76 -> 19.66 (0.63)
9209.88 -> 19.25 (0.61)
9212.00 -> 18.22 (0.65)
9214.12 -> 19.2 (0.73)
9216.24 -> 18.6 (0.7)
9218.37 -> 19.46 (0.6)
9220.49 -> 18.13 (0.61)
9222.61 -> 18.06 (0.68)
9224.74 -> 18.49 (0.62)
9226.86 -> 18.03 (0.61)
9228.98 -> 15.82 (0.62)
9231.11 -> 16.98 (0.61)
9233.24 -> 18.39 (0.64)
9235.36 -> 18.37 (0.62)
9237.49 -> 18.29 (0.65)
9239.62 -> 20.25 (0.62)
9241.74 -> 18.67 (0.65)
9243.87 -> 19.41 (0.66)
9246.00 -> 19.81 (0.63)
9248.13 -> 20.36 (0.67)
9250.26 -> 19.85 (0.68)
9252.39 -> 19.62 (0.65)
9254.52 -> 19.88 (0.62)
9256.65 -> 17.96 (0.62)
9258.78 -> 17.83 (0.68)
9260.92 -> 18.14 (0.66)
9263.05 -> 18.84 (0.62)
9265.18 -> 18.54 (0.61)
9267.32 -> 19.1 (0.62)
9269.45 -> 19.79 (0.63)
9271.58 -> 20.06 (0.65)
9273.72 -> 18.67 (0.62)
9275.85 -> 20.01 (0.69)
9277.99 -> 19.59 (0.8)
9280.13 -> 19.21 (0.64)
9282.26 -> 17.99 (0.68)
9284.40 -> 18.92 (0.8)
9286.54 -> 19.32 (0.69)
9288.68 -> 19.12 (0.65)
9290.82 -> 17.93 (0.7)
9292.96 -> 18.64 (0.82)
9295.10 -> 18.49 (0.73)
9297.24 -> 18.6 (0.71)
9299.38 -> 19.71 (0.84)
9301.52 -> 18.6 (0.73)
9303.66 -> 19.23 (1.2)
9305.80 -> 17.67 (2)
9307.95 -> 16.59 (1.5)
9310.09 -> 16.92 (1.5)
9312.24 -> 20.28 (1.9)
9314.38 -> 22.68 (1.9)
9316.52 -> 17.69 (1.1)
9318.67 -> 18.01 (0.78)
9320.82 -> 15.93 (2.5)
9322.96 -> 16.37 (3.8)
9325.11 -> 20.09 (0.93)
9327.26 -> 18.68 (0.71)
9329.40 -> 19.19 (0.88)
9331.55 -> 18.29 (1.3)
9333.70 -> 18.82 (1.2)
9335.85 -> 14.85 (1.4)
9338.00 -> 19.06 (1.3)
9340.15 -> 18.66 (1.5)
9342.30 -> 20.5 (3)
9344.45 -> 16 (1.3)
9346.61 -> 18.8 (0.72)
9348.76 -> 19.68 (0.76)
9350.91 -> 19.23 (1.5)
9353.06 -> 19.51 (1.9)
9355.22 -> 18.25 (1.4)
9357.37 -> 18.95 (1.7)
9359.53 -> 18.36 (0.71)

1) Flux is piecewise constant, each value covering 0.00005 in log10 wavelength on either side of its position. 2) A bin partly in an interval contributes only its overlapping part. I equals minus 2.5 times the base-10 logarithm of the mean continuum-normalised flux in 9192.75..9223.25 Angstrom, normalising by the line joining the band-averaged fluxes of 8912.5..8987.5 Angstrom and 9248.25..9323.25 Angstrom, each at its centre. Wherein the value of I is 0.01 mag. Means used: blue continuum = 20.3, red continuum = 18.8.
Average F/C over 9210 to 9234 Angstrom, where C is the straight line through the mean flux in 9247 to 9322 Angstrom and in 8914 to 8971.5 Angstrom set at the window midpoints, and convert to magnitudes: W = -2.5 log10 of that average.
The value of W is 0.06 mag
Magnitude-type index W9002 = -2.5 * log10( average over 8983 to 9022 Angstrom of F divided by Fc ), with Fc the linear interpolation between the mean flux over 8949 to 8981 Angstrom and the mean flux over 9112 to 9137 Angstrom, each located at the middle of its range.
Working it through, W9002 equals 0.04 mag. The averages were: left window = 20.3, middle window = 19.5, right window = 19.6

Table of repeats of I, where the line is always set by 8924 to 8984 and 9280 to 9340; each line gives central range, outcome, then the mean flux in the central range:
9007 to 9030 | 0.06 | 18.8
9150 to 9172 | -0.02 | 19.5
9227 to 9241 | 0.05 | 18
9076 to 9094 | -0.01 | 19.7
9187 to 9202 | -0.03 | 19.5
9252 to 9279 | -0.02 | 19.1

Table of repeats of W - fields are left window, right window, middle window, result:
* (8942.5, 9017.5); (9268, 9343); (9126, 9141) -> -0.016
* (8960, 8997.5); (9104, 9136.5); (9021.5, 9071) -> 0.004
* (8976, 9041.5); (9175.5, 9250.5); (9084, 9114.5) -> -0.013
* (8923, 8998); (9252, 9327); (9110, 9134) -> -0.007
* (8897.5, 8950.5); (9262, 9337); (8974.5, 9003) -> 0.002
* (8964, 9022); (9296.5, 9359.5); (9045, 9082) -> -0.026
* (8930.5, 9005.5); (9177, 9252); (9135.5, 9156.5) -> 0.006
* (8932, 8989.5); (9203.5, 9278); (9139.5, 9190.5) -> -0.014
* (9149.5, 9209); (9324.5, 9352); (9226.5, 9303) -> 0.007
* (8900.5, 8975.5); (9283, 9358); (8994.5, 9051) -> 0.026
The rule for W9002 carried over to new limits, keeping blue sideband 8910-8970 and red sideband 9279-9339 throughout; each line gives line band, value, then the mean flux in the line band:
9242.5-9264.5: -0.02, 19.1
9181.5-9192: -0.04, 19.9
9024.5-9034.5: 0.02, 19.5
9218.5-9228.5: 0.04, 18.2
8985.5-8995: 0.03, 19.5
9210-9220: 0.00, 18.9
